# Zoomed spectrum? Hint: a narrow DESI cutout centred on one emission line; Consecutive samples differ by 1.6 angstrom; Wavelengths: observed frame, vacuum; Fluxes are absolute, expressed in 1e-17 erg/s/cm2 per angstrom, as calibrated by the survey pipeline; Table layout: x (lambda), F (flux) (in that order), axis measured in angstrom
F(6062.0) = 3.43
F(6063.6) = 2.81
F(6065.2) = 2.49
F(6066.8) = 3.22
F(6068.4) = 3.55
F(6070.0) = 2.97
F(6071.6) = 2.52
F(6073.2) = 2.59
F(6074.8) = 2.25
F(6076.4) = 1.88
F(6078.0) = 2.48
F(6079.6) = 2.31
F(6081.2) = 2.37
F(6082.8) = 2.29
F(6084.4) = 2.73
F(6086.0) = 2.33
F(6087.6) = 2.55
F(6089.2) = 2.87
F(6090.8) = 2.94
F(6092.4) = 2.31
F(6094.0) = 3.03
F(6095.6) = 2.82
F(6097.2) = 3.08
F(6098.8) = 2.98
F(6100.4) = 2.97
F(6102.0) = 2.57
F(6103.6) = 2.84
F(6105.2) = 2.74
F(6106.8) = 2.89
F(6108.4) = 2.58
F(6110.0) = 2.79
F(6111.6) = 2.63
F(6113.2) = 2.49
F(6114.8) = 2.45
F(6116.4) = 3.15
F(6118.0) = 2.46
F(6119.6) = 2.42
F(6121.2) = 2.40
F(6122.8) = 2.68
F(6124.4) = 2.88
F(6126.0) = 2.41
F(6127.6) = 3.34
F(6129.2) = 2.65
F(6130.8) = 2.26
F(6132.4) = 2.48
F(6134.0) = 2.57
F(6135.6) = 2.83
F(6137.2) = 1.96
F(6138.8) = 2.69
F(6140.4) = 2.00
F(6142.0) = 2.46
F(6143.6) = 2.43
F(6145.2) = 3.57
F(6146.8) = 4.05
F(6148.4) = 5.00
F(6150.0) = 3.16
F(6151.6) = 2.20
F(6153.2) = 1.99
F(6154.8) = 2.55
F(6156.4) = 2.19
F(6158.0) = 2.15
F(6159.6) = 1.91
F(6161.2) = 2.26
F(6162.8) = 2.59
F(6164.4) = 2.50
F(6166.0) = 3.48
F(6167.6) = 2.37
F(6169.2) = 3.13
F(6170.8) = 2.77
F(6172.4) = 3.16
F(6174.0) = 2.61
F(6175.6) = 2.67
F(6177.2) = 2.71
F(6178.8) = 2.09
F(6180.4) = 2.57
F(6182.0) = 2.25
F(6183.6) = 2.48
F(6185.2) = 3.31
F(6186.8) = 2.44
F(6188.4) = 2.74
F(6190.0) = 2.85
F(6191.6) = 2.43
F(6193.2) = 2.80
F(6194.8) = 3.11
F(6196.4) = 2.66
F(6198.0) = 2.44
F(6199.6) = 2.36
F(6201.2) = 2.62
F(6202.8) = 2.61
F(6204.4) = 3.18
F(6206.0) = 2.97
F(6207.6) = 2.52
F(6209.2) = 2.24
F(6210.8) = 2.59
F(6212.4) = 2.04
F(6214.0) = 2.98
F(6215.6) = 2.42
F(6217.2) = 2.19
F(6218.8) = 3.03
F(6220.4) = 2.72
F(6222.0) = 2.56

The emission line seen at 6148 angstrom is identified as H-beta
